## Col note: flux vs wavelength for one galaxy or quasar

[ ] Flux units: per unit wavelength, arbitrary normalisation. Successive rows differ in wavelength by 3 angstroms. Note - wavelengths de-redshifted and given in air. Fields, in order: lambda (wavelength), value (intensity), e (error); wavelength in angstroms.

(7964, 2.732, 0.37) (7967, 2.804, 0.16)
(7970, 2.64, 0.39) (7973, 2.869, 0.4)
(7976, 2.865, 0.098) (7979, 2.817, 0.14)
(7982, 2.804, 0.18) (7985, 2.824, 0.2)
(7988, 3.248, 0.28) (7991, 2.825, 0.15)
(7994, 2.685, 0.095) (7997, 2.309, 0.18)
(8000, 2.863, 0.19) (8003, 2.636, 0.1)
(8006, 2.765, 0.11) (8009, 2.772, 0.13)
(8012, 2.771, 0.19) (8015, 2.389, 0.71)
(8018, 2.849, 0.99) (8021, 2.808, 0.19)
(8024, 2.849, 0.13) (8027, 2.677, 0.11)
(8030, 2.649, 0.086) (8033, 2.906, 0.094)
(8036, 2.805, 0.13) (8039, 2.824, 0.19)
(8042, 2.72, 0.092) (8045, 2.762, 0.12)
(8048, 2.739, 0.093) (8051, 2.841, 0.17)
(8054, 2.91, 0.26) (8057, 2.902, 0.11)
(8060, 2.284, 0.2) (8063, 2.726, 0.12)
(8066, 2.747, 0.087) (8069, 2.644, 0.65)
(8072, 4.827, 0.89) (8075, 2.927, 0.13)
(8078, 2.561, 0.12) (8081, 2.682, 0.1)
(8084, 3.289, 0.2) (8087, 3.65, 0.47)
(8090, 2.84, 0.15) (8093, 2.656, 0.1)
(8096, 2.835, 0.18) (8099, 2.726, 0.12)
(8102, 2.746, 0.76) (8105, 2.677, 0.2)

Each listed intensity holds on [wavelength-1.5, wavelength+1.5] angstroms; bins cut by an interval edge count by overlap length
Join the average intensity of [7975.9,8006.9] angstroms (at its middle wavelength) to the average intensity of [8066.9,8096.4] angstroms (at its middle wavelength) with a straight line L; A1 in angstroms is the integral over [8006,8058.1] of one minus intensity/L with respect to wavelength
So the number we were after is 2.7 angstroms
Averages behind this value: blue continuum 2.78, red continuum 3.09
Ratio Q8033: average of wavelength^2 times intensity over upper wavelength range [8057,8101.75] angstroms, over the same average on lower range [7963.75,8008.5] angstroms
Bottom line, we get 1.1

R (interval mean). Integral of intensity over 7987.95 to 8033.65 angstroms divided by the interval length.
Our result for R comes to 2.73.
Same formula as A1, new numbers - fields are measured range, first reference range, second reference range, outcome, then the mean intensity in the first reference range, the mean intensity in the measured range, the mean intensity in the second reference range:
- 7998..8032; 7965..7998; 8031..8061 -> 0.7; 2.8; 2.73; 2.78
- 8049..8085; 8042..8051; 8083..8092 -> 0.7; 2.76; 2.94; 3.22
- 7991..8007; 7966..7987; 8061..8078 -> 1.2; 2.81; 2.66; 3.09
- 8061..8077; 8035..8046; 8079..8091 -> -0.7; 2.78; 3.13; 3.1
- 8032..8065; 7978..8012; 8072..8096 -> 2.0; 2.78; 2.76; 3.05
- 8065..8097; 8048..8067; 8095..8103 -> -3.7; 2.74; 3.07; 2.77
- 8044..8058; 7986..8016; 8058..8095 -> 0.3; 2.73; 2.83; 2.98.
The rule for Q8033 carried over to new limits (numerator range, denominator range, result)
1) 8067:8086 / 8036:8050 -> 1.15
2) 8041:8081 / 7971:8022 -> 1.06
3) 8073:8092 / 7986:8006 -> 1.12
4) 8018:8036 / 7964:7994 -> 0.99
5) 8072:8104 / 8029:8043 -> 1.08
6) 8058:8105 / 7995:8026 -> 1.11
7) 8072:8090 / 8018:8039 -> 1.15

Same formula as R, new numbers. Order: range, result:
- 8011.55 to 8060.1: 2.76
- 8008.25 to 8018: 2.67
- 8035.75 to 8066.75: 2.75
